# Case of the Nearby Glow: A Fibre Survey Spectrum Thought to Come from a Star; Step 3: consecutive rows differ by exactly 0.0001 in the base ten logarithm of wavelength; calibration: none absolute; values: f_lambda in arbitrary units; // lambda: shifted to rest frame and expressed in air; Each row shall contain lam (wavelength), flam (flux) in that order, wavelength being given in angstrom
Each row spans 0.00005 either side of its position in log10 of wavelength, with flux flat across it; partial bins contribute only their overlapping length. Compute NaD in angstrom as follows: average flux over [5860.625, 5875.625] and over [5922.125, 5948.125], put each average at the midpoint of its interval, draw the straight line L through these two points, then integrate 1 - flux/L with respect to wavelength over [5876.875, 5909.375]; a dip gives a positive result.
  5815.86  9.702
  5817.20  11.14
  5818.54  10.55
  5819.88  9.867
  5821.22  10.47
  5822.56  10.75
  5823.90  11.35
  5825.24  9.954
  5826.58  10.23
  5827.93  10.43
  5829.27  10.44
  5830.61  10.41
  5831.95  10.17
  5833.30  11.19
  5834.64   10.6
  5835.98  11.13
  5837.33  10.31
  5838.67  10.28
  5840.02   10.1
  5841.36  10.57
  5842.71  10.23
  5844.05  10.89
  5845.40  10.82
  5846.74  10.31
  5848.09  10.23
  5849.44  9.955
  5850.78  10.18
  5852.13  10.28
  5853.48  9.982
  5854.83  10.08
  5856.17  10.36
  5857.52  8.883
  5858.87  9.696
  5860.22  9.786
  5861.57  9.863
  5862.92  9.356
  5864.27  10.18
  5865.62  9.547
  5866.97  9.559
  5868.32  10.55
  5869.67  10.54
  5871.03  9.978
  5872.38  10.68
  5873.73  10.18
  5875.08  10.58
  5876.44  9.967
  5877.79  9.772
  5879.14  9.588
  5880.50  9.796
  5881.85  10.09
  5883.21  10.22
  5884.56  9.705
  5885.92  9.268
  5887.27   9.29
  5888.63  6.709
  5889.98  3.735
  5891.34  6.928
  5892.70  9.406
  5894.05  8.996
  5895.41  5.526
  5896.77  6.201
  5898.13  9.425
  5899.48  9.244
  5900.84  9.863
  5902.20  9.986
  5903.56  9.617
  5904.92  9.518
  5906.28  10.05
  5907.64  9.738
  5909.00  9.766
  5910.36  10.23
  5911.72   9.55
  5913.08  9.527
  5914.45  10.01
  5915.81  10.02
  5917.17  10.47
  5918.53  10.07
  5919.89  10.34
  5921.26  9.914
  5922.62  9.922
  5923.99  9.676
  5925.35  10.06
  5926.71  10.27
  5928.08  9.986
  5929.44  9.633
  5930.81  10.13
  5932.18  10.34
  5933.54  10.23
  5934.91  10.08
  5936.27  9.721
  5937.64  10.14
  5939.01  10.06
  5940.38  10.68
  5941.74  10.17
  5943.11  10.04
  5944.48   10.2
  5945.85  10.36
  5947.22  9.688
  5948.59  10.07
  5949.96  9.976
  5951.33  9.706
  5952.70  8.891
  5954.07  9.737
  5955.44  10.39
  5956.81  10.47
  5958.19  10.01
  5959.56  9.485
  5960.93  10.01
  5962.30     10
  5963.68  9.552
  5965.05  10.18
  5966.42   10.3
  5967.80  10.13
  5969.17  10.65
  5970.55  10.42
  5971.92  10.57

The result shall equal 4.0 angstrom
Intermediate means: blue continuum 10.1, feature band 8.85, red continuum 10.1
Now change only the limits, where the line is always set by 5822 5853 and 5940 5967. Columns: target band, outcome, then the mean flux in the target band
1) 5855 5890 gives 2.3 angstrom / 9.65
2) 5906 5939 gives 0.4 angstrom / 10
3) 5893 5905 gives 1.8 angstrom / 8.69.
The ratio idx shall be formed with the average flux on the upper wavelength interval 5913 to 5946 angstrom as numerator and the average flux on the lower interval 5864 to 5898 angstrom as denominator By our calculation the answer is 1.11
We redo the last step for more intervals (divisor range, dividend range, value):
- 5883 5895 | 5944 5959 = 1.23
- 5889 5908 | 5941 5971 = 1.19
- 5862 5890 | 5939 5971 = 1.04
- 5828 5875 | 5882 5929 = 0.90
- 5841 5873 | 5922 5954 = 0.99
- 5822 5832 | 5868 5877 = 0.99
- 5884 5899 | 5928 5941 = 1.30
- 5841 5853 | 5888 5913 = 0.83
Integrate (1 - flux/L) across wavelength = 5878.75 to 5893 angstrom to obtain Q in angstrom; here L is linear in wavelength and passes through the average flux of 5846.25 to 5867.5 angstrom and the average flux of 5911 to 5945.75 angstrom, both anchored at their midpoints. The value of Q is 2.0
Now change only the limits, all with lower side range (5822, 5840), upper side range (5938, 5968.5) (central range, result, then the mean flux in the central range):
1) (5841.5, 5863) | 0.74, 10.1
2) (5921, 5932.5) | 0.16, 9.98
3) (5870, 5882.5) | 0.31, 10.1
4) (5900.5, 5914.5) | 0.56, 9.79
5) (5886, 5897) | 3.24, 7.25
